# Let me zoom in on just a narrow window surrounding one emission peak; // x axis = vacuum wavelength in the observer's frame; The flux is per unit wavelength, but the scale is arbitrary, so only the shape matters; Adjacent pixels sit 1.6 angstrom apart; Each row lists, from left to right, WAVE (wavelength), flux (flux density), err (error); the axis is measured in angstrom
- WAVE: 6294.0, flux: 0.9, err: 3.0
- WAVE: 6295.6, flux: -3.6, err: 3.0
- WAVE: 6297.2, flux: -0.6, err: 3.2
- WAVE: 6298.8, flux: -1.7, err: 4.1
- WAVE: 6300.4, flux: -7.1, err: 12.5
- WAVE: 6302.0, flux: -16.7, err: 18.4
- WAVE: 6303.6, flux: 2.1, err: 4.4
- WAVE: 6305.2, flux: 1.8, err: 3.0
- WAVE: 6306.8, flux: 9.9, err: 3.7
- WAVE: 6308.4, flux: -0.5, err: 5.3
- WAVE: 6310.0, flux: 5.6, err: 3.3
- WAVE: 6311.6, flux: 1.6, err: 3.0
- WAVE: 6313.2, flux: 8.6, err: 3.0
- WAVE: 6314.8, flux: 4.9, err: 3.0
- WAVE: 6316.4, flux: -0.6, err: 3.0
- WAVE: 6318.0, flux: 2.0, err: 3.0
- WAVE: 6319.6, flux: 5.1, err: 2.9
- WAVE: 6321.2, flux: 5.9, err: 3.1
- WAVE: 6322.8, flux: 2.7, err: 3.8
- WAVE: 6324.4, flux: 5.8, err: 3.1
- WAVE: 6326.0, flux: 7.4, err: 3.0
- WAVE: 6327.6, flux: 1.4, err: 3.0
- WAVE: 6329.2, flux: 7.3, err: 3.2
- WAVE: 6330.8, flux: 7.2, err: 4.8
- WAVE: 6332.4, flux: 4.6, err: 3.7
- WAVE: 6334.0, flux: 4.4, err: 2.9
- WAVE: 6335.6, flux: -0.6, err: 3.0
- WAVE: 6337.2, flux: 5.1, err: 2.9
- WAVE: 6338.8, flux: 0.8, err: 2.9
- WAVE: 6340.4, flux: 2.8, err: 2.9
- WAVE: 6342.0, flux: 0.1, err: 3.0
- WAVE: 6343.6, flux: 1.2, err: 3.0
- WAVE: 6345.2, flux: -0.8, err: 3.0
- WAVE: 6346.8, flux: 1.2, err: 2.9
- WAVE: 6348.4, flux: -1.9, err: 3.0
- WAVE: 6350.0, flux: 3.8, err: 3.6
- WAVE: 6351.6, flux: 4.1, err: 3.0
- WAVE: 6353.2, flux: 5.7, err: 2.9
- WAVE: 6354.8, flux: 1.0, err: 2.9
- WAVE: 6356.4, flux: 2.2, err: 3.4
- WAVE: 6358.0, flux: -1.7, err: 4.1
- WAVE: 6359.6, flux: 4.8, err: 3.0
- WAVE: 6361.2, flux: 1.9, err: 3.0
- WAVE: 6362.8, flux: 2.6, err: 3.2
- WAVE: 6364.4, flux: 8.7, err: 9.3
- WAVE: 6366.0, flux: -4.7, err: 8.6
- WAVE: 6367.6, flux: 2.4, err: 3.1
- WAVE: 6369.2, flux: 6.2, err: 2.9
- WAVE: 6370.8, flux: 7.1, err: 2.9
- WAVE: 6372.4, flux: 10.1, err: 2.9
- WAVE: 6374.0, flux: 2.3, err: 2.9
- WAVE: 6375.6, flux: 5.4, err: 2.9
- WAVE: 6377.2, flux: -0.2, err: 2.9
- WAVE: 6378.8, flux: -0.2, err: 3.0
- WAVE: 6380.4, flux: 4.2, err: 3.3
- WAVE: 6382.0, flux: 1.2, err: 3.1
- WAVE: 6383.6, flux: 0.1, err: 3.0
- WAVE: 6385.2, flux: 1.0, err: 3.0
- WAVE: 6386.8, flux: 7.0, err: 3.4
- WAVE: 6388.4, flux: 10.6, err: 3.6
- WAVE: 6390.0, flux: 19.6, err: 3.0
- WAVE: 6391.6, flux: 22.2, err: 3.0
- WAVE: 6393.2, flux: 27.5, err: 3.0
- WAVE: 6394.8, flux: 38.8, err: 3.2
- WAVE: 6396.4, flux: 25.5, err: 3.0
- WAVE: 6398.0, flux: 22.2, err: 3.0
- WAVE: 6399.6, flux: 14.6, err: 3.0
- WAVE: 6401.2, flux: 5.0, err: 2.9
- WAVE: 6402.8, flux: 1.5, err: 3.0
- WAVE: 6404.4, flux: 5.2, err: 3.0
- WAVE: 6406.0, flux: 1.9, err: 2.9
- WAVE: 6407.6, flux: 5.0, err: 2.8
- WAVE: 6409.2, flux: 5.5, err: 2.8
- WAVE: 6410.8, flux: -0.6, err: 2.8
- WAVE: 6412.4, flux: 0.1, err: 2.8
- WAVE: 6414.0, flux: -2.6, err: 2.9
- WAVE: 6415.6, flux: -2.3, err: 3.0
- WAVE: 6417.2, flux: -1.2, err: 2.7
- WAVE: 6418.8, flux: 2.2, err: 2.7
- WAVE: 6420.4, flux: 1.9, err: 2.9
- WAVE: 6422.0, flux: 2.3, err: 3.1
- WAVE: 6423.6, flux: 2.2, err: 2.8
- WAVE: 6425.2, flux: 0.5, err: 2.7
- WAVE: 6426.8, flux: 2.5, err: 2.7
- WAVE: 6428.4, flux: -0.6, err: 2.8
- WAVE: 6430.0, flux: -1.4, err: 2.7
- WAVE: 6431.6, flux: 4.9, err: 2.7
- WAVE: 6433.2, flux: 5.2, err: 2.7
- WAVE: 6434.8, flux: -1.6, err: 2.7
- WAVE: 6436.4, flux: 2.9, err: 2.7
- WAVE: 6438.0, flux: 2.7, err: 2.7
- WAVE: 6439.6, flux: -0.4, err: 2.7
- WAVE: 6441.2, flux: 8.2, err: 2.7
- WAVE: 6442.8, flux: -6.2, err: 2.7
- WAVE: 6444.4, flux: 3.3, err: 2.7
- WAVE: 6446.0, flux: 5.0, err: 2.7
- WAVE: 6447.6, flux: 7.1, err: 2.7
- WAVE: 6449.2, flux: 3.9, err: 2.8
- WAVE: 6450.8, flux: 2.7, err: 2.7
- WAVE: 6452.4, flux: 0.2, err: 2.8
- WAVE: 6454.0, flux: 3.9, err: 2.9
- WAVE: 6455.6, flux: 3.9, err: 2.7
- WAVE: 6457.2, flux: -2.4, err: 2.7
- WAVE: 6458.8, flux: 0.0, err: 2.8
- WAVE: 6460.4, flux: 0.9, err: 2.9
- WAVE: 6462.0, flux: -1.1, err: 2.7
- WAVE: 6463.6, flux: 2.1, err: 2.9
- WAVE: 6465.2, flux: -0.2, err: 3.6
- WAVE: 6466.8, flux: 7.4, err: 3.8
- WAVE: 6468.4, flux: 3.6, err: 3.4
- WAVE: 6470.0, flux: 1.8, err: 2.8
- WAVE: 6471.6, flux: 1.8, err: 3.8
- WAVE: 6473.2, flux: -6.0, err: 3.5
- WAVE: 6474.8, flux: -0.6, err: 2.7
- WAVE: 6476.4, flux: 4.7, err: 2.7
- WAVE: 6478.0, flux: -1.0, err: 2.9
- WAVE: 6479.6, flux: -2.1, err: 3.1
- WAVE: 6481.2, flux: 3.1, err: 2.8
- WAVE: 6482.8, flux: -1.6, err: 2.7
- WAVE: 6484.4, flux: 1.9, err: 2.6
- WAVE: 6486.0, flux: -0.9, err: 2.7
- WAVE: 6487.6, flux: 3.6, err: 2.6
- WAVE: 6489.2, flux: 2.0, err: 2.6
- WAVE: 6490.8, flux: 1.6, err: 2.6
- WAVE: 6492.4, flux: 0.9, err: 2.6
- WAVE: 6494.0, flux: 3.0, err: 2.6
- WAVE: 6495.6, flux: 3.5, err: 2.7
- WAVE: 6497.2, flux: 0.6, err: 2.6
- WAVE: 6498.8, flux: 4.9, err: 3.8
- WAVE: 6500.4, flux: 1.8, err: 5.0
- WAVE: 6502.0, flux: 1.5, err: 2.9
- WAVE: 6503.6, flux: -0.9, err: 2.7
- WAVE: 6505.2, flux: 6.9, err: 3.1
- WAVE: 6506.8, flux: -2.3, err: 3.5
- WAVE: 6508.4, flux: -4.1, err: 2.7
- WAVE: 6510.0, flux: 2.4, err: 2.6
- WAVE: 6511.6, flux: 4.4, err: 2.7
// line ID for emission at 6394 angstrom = [O II] 3727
